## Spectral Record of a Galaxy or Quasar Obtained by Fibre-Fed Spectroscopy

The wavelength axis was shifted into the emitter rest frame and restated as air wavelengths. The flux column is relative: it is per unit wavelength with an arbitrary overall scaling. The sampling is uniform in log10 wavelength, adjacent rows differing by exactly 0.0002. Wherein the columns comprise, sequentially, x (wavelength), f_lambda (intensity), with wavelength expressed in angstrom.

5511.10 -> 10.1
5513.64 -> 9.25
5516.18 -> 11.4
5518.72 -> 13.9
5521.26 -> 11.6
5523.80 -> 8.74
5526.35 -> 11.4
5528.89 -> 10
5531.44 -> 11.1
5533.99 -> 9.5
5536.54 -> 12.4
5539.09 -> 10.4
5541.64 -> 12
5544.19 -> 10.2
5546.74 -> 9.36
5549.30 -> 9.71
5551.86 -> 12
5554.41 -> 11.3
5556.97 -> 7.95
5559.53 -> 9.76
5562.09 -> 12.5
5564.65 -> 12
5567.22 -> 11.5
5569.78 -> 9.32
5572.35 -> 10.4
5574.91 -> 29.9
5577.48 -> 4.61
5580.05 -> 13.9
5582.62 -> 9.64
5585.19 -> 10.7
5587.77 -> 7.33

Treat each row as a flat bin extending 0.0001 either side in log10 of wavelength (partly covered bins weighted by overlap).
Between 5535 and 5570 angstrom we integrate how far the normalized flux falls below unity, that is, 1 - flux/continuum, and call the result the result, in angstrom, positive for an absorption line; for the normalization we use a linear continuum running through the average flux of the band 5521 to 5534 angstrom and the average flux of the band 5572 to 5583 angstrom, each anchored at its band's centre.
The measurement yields 4.3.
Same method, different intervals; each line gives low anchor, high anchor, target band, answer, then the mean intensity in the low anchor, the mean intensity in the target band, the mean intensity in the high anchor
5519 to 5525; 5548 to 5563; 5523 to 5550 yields 0.5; 10.8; 10.5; 10.5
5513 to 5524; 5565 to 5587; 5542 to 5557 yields 1.9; 11.3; 10.4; 12.3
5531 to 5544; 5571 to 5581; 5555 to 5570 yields 3.1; 11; 10.6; 14.7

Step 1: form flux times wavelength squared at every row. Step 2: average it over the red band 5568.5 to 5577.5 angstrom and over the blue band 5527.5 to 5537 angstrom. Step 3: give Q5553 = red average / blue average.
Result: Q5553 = 1.42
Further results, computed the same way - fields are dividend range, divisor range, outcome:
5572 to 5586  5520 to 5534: 1.31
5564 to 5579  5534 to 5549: 1.23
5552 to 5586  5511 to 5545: 1.10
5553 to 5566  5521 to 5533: 1.04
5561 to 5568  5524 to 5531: 1.17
